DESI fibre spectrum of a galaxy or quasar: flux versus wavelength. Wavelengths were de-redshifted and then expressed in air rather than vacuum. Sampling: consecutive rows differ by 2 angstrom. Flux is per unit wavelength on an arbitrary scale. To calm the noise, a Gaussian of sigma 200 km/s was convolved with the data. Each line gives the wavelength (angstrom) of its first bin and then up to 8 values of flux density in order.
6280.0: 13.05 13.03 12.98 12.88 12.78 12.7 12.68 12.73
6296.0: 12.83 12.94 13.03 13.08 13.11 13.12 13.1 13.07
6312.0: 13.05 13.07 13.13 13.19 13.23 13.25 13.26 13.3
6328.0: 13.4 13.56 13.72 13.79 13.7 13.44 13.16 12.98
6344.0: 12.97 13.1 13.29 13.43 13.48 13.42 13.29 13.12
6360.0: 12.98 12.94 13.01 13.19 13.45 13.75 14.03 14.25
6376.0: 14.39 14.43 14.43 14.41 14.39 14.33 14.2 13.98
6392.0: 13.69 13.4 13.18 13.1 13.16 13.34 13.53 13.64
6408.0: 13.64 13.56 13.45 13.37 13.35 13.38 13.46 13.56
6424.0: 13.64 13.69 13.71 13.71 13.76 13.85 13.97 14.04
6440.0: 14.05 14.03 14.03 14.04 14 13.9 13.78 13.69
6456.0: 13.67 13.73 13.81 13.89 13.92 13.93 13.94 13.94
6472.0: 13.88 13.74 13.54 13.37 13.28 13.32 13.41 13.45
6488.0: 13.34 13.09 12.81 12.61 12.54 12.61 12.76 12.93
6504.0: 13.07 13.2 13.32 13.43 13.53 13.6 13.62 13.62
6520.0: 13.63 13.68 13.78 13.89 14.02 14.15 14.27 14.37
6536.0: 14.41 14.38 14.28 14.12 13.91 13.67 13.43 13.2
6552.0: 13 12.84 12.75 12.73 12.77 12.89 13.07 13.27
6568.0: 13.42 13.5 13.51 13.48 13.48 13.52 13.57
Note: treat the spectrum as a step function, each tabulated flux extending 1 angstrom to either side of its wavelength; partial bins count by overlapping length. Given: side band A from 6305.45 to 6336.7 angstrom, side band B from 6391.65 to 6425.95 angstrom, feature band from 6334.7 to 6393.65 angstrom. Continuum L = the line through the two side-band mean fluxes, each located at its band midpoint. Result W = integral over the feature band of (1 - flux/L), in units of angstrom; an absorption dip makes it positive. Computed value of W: -1.1 angstrom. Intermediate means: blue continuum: 13.3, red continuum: 13.4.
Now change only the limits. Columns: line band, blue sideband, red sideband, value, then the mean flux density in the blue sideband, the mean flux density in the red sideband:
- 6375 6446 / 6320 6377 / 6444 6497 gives -1.46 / 13.4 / 13.6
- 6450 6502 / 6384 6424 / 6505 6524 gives 0.39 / 13.6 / 13.5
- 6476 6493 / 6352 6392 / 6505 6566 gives 0.46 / 13.8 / 13.6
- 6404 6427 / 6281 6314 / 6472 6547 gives -0.43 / 12.9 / 13.5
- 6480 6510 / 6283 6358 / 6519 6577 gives 0.96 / 13.2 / 13.6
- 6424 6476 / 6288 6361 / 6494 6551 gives -1.58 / 13.2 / 13.6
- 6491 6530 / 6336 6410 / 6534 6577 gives 0.48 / 13.6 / 13.5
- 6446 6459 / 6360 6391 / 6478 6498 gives -0.46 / 13.9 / 13.1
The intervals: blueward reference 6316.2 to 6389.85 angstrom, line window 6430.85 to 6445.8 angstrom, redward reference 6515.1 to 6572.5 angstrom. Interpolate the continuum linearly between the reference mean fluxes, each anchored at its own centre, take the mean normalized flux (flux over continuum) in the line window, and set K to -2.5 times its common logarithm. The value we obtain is -0.03 mag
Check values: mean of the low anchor 13.6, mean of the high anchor 13.6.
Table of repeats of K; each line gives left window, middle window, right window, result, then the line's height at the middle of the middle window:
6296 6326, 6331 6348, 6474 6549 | -0.01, 13.2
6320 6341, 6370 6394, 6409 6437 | -0.05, 13.5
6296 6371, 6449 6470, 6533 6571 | -0.04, 13.4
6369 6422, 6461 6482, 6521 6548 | 0.02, 13.9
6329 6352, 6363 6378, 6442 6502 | -0.03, 13.4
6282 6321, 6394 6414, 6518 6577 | -0.01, 13.2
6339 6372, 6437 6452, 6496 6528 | -0.05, 13.3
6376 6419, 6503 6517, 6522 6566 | 0.02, 13.6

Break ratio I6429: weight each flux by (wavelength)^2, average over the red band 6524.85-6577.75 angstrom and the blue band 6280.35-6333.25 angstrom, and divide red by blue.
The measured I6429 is 1.1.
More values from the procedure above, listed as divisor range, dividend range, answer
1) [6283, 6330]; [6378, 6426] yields 1.08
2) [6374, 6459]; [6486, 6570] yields 1.01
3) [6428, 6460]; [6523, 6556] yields 1.03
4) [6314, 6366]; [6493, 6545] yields 1.08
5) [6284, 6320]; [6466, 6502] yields 1.08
